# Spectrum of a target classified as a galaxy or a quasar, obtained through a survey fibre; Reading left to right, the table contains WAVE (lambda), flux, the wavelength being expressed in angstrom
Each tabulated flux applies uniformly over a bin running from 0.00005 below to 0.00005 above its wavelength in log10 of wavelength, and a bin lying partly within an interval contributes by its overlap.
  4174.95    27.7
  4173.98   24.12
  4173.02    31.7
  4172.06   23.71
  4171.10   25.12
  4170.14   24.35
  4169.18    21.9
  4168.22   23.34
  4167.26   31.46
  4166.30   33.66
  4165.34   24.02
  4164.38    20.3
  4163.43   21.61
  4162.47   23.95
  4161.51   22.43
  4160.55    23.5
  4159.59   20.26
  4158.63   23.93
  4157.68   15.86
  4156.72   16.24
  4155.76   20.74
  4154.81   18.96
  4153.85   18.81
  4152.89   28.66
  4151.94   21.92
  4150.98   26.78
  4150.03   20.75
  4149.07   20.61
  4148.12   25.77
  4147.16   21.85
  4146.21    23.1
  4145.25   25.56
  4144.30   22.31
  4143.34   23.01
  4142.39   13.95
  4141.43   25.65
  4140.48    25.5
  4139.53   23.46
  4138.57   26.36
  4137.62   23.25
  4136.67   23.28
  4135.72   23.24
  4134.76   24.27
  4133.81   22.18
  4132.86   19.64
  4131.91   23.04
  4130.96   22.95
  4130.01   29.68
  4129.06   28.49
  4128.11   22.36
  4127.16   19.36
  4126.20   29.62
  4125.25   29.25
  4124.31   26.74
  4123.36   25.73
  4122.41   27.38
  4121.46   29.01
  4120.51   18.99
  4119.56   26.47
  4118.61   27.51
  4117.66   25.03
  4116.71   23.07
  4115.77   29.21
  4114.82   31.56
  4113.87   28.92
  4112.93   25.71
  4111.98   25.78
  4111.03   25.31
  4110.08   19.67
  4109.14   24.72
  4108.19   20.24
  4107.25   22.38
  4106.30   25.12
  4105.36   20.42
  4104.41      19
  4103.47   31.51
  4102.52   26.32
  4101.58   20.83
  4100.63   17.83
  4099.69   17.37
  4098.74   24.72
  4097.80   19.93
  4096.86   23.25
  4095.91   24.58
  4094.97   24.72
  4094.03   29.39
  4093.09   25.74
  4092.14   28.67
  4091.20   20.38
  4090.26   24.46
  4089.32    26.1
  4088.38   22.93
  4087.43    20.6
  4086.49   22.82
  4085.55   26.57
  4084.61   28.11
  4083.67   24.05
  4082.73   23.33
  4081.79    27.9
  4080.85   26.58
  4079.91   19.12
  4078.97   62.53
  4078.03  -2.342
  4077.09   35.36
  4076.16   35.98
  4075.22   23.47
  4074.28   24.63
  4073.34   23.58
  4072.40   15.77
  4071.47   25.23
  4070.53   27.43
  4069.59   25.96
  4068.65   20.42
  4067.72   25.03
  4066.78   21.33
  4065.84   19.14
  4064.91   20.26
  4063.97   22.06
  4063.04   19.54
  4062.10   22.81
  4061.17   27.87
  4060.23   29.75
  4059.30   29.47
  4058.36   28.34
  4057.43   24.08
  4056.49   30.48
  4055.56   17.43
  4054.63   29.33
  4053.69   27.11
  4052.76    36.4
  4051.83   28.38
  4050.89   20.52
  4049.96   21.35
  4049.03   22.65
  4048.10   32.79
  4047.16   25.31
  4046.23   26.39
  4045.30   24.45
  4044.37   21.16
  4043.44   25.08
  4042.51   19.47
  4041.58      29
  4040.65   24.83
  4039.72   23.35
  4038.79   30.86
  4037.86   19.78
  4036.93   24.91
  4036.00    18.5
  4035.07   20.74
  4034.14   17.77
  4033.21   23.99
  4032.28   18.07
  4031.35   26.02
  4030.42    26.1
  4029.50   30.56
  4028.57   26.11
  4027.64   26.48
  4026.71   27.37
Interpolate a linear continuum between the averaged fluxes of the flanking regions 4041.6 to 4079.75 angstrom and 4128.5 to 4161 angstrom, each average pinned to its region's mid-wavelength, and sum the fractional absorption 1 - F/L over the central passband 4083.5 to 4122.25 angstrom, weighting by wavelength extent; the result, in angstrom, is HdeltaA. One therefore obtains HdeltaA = -0.5 angstrom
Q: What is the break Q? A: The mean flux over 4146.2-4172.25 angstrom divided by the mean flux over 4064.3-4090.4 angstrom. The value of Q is 0.92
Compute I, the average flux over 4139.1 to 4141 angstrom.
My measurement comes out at 24.6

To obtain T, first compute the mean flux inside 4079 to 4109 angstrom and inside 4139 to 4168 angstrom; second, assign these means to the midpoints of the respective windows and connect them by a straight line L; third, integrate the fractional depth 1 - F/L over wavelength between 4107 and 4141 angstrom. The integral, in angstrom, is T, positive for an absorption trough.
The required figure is -2.09 angstrom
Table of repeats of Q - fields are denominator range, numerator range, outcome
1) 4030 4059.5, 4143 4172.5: 0.93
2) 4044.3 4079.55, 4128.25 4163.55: 0.89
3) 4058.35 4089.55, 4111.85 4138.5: 1.02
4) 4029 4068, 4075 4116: 1.02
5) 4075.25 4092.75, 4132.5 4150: 0.87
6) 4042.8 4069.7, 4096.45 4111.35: 0.90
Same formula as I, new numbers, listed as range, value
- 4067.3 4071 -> 24.7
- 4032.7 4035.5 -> 20.8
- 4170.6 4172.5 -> 24.4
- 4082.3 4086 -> 25.5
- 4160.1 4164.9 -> 22.4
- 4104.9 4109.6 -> 22.6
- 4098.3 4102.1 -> 20.2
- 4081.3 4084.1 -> 25.1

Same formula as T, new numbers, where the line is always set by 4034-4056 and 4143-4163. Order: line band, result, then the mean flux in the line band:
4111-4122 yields -1.7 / 26.4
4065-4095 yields -1.7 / 25.1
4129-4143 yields -0.6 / 23.5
